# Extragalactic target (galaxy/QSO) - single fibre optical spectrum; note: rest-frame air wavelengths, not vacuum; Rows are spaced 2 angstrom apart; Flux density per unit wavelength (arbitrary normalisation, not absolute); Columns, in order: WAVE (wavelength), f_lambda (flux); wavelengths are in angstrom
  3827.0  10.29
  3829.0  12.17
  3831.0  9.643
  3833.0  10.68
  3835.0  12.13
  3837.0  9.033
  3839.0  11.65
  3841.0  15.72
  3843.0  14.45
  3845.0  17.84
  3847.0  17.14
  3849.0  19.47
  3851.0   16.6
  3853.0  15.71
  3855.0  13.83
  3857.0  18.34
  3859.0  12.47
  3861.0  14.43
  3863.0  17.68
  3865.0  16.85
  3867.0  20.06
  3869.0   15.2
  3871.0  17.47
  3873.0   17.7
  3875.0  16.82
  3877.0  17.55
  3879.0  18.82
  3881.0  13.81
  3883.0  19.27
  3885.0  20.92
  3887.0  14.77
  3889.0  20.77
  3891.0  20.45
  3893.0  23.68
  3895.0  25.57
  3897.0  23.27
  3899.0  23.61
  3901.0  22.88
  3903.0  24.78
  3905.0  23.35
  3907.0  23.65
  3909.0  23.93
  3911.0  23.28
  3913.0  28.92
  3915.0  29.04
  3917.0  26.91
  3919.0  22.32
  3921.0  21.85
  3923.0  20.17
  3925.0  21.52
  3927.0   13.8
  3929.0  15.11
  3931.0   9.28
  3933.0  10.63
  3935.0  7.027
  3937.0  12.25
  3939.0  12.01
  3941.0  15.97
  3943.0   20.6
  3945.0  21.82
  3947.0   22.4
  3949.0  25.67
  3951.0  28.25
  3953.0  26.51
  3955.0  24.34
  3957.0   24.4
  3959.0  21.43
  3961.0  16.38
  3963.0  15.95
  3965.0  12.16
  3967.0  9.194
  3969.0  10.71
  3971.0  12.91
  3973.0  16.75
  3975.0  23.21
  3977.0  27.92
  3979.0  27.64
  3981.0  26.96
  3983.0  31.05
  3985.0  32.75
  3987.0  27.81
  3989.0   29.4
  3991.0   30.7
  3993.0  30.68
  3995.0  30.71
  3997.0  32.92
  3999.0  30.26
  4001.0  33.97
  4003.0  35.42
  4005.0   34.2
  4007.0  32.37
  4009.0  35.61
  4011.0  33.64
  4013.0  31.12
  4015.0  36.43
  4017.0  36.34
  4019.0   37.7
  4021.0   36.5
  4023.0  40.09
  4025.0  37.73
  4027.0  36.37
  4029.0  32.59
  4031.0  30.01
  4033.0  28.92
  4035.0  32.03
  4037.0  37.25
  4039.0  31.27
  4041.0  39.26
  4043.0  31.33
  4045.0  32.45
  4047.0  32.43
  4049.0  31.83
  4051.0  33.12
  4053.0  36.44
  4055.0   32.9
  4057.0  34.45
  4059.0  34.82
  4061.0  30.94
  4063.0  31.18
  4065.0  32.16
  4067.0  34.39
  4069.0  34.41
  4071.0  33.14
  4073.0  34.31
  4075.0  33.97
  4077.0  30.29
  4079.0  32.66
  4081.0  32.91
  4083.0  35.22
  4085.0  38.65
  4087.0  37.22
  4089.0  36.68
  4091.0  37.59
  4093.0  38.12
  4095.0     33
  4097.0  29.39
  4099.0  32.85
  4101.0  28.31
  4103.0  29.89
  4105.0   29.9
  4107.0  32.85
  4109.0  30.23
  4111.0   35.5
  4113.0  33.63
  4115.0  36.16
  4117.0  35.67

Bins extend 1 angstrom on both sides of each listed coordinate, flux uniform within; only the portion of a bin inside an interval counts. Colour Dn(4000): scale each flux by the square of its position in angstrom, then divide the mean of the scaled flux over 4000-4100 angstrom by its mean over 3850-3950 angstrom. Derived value 1.93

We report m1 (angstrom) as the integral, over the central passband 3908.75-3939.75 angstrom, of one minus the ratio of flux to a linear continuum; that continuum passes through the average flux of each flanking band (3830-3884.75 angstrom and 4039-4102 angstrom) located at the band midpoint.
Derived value 3.7 angstrom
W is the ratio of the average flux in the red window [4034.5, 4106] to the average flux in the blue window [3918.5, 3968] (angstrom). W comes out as 1.86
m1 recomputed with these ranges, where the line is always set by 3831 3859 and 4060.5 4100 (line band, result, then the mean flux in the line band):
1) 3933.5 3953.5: 3.50 angstrom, 18.9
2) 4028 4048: -1.48 angstrom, 32.8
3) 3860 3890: -0.80 angstrom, 17.5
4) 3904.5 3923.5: -3.99 angstrom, 24.5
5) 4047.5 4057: -0.58 angstrom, 33.6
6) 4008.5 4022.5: -3.34 angstrom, 35.5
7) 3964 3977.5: 5.05 angstrom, 15.7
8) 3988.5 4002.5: -2.31 angstrom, 31.4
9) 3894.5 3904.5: -2.55 angstrom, 23.9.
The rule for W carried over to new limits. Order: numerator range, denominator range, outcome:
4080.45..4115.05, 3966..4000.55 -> 1.32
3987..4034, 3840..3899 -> 1.87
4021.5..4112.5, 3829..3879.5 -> 2.18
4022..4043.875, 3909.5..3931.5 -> 1.60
